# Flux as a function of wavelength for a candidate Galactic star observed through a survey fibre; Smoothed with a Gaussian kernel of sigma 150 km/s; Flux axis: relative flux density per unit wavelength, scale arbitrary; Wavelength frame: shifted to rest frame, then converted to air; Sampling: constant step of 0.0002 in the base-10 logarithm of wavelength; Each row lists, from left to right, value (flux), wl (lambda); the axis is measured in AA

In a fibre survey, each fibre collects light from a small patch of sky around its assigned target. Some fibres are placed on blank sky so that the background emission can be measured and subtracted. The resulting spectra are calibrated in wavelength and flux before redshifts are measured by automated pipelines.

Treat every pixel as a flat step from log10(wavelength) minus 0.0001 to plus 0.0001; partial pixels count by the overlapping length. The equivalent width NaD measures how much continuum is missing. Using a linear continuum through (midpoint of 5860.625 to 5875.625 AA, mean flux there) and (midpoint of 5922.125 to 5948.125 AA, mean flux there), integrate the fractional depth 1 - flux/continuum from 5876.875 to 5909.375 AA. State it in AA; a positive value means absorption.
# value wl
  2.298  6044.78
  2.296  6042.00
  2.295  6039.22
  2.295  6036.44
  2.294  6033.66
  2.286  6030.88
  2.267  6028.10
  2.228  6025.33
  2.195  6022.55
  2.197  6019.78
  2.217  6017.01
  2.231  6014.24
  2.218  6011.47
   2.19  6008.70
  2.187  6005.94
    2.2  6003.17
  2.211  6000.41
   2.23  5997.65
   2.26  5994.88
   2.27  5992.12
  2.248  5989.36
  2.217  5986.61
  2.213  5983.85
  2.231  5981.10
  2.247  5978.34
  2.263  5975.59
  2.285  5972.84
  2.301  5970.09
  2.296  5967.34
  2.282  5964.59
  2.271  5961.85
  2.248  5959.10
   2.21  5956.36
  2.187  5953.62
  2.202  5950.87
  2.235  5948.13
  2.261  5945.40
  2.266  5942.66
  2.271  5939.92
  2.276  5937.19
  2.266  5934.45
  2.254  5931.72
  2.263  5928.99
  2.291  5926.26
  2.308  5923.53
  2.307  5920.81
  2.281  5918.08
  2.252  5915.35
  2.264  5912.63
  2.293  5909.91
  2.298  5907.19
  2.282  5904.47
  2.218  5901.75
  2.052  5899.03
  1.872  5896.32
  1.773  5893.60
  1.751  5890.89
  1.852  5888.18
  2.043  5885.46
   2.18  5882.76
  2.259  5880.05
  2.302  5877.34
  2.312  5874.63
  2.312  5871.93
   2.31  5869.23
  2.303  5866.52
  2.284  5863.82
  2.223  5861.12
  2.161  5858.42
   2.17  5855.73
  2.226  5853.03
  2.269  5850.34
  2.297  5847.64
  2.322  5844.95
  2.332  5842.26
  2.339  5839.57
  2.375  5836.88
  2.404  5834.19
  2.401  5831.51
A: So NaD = 3.0 AA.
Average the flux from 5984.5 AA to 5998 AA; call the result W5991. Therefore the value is 2.24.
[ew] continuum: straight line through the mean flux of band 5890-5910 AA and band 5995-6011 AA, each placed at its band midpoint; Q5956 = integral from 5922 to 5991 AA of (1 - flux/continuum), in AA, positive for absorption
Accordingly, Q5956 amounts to -3.7 AA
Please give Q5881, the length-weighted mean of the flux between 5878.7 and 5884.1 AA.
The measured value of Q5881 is 2.22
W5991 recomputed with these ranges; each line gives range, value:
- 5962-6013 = 2.24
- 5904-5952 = 2.27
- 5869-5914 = 2.14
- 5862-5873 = 2.3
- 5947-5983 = 2.25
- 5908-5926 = 2.29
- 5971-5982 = 2.26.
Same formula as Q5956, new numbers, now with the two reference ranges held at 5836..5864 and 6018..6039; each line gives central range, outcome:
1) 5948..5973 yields 0.10 AA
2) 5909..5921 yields -0.06 AA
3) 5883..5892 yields 1.37 AA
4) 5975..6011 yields 0.47 AA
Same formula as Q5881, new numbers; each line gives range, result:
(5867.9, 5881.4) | 2.3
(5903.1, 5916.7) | 2.28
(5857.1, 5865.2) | 2.22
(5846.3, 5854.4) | 2.26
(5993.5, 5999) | 2.24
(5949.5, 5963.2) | 2.22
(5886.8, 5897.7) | 1.81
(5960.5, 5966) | 2.28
